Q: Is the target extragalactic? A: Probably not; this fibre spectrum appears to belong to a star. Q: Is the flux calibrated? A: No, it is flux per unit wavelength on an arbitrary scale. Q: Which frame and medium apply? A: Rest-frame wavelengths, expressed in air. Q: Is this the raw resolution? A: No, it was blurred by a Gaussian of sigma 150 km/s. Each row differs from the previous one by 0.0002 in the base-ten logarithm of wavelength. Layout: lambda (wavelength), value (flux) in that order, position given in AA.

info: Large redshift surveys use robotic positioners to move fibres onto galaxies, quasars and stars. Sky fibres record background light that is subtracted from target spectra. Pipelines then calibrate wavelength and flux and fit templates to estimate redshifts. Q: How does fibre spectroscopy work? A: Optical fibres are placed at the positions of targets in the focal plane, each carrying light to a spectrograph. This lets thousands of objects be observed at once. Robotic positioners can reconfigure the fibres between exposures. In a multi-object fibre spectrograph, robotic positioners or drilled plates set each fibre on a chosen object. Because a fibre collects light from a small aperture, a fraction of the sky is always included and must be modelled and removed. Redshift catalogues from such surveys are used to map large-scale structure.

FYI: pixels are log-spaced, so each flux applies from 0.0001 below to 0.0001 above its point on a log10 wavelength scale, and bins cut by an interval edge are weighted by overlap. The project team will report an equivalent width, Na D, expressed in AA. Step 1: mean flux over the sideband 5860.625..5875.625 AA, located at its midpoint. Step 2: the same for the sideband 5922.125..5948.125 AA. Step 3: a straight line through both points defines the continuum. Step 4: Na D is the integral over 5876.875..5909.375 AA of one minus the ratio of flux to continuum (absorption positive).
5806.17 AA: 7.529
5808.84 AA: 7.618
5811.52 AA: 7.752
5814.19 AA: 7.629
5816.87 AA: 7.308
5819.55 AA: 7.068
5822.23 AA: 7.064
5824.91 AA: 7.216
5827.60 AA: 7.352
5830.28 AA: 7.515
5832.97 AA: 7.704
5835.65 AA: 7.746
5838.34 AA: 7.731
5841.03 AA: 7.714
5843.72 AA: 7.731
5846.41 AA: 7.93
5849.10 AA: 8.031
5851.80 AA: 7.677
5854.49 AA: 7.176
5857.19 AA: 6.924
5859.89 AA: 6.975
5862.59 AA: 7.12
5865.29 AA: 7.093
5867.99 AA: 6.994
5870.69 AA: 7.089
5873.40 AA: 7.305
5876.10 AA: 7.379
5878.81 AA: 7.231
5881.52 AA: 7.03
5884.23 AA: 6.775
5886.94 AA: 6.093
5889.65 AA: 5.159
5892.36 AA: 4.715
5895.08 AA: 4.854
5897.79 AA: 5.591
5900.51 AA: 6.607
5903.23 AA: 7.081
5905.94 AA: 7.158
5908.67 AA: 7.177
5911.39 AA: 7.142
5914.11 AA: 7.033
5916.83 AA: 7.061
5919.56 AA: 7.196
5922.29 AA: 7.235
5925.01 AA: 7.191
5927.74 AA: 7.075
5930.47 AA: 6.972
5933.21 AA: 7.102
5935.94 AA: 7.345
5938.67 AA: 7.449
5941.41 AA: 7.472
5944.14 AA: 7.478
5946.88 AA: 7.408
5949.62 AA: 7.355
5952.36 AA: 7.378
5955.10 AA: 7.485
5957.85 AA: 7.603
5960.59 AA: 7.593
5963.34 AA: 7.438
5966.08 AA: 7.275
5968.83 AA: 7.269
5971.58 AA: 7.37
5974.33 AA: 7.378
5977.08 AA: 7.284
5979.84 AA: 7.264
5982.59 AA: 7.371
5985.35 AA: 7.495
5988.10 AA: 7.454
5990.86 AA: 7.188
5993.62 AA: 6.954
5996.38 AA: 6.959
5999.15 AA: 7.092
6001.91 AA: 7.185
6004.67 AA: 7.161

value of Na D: 4.0 AA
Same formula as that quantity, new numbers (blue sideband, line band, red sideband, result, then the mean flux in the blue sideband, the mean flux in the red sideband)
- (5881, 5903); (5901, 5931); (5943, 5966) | -3.0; 5.87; 7.46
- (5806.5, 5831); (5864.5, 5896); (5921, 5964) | 3.8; 7.4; 7.35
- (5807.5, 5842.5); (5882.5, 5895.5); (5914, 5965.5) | 3.1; 7.5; 7.32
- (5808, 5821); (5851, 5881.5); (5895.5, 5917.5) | -0.4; 7.47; 6.77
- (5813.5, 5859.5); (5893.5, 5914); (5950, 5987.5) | 2.5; 7.49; 7.4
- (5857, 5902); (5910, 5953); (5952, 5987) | -1.3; 6.51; 7.4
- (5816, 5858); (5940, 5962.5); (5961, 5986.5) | -0.3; 7.5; 7.36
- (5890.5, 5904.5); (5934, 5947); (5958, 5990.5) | -1.5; 5.74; 7.38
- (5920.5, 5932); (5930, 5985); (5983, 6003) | -1.7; 7.12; 7.2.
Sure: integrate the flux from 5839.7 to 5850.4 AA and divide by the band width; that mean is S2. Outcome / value 7.85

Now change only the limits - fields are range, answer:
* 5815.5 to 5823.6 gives 7.15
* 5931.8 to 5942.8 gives 7.34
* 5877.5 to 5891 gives 6.45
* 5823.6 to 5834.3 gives 7.44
